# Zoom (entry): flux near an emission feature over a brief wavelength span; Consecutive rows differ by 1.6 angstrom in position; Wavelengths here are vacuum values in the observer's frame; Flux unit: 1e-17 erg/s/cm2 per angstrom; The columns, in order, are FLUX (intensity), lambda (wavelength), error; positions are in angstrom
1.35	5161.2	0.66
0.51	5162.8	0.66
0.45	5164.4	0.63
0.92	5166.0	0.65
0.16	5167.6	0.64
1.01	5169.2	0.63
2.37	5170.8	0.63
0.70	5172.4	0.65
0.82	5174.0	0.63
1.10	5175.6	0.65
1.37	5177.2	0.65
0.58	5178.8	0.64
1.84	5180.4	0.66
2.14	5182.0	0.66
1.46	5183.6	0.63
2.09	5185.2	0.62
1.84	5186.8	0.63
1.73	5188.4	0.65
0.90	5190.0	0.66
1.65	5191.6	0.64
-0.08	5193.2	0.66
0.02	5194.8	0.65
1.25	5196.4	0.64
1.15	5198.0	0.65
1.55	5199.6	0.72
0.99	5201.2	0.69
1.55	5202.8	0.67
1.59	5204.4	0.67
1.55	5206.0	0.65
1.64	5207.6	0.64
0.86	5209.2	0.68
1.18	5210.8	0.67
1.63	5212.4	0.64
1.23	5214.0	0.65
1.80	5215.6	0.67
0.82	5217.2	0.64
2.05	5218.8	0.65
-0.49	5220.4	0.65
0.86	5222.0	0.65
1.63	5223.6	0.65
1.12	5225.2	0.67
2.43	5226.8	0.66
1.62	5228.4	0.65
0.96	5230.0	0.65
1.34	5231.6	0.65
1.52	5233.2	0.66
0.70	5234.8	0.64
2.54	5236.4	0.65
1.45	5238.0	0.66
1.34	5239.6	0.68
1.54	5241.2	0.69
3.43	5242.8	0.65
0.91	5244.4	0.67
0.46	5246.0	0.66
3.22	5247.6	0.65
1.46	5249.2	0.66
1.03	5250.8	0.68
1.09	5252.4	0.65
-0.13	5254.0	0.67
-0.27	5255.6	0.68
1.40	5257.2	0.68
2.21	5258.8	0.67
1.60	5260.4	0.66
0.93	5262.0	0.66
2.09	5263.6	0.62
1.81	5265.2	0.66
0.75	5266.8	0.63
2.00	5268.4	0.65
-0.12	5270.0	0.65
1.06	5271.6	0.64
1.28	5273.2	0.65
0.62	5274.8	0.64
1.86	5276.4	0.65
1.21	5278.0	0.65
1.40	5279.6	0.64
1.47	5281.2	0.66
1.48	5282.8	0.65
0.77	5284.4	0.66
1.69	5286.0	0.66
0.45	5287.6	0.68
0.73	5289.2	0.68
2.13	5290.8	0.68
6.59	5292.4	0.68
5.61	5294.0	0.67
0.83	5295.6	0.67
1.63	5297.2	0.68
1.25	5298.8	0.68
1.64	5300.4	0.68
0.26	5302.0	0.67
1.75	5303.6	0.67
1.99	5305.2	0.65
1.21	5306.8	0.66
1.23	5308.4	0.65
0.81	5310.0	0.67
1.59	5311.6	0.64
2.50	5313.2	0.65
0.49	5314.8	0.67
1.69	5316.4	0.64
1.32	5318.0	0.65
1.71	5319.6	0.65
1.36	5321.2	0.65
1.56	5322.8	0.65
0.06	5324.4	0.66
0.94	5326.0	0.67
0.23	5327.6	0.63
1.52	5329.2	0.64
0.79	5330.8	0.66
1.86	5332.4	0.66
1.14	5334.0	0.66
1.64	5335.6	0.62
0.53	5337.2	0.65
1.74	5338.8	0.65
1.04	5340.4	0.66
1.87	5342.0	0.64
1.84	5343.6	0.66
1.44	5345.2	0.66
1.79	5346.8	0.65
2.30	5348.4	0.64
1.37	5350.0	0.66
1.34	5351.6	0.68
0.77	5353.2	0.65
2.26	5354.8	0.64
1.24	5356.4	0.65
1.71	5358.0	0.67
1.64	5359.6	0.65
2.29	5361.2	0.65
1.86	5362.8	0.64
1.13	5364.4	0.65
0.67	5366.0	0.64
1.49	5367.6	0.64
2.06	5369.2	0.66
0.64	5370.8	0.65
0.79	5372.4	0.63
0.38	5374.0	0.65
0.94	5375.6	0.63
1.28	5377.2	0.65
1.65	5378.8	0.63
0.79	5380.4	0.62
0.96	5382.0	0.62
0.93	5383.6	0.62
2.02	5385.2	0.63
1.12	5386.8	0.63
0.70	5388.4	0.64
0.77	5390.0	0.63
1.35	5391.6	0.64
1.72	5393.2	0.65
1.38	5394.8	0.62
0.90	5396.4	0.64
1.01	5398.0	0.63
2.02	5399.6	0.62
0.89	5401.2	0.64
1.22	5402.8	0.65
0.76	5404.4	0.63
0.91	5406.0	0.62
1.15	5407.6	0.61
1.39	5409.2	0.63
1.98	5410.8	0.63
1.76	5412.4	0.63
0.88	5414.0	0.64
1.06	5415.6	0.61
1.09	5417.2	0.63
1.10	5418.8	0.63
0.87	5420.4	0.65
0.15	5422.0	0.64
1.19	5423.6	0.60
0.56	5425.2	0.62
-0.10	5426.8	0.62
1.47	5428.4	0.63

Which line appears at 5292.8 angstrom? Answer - [O III]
